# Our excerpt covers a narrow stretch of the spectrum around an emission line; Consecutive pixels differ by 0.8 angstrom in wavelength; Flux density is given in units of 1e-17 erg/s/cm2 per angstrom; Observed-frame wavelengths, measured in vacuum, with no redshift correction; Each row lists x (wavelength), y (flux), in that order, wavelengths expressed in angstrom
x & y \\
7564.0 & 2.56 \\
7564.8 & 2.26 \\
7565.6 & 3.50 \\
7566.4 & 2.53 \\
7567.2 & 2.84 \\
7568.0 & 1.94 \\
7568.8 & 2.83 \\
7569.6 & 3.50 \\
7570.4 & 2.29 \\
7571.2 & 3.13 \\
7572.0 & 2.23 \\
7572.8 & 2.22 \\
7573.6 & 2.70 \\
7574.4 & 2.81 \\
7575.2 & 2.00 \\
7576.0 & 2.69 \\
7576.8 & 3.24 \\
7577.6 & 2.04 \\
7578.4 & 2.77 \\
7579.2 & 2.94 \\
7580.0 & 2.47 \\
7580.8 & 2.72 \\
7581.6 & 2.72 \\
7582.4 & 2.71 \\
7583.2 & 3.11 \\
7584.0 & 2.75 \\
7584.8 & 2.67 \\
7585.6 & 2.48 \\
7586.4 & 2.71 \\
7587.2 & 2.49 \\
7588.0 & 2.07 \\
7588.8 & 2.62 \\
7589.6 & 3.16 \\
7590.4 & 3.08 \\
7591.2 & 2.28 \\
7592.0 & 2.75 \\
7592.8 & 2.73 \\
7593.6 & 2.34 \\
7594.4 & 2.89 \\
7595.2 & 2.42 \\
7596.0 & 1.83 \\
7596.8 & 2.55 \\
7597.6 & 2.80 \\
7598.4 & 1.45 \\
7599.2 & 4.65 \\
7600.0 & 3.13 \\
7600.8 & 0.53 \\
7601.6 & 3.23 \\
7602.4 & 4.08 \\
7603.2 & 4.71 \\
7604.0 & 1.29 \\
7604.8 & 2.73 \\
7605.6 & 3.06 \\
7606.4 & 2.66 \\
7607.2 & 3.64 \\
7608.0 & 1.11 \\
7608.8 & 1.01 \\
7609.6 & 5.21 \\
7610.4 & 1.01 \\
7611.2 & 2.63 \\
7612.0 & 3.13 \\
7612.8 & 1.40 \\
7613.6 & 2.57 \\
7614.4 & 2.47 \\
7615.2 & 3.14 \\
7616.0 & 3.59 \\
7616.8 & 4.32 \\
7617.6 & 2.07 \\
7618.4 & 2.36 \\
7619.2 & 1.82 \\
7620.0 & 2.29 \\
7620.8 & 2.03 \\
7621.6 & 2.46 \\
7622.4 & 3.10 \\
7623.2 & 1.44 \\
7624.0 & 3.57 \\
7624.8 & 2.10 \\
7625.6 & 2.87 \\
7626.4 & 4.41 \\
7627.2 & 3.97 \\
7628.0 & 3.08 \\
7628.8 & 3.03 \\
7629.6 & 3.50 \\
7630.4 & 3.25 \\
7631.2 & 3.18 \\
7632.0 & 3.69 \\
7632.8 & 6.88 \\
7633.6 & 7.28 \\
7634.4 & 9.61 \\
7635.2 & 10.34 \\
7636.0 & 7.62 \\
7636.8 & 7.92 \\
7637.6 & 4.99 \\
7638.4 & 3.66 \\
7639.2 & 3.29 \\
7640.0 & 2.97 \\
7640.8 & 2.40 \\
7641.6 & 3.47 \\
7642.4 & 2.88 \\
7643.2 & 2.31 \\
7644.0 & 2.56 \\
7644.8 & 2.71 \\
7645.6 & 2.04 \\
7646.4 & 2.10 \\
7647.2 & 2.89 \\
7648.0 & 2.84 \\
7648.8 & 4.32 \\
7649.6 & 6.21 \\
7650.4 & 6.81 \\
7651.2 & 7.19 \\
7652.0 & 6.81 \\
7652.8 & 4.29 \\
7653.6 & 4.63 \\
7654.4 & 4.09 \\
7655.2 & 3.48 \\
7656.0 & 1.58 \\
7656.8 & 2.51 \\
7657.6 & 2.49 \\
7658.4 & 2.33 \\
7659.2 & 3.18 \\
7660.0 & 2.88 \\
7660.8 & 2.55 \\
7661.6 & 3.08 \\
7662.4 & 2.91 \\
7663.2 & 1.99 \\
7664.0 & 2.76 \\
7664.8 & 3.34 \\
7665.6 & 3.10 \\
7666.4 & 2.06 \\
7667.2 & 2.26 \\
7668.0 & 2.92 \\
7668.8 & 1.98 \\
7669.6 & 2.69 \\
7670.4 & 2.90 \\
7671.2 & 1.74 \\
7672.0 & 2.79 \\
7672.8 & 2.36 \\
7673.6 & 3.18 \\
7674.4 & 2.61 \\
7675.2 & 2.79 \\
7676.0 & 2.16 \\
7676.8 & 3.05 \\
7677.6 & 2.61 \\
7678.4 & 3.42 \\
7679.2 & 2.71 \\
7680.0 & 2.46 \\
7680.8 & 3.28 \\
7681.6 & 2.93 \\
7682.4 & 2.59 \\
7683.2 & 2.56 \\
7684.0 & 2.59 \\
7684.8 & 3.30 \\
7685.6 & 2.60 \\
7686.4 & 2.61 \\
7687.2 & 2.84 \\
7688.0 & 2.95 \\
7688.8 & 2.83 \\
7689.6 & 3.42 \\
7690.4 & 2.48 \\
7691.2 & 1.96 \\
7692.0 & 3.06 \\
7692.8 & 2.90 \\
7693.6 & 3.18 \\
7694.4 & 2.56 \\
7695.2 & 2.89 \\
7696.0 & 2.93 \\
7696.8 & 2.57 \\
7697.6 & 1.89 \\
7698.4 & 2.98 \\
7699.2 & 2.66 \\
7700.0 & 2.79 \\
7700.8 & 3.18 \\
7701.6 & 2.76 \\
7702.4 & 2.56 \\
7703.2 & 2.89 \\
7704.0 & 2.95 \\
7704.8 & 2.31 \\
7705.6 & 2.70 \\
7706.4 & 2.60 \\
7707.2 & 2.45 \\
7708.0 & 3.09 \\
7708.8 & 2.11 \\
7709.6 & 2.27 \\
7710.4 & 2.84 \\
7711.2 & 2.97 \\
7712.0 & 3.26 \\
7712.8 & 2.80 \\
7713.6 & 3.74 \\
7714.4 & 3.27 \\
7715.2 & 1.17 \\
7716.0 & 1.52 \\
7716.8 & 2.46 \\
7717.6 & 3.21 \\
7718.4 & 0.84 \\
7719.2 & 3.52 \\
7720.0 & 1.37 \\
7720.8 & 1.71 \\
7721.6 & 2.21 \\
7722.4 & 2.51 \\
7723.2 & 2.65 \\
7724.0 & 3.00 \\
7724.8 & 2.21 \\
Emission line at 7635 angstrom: [S II] 6716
